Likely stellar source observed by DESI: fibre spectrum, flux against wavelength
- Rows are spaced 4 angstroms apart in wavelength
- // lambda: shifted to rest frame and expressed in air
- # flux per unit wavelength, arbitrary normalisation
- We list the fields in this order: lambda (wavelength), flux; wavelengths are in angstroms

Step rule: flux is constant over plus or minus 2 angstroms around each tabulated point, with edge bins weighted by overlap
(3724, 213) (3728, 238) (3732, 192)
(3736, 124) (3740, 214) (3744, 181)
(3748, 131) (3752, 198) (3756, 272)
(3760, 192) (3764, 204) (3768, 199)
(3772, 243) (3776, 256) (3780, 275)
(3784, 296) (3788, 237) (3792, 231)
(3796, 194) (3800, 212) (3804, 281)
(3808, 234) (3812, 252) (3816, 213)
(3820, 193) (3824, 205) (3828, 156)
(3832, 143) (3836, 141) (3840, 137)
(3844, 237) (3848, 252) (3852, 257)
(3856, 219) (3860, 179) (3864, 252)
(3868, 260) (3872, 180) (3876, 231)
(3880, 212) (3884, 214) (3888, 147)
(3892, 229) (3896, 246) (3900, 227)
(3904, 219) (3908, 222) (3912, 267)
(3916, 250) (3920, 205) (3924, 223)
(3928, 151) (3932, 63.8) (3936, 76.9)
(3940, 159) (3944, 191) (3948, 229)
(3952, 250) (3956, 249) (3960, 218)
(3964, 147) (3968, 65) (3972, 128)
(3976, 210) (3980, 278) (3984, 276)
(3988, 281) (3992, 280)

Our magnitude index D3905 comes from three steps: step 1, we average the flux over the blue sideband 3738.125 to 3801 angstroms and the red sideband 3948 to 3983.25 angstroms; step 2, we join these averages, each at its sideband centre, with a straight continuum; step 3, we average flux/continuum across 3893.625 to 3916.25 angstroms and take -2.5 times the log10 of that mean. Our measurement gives -0.16 mag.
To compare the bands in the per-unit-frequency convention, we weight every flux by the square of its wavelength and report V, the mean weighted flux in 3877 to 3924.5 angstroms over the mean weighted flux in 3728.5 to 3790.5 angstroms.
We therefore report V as 1.11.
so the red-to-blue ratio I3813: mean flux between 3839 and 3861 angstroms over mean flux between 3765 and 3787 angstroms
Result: 0.9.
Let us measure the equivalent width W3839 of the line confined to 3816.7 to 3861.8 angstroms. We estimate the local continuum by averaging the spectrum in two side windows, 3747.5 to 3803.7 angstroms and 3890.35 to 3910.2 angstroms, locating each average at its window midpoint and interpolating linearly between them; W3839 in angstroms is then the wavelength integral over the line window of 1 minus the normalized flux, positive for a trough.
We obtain 7.0 angstroms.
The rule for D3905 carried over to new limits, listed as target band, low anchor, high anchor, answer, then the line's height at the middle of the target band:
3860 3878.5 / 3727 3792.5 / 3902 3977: -0.141 mag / 197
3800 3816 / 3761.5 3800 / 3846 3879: -0.054 mag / 233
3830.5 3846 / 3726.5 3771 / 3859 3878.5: 0.290 mag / 216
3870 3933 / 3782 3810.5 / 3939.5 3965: 0.068 mag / 221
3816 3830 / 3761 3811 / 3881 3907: 0.214 mag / 230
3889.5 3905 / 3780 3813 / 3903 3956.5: -0.107 mag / 207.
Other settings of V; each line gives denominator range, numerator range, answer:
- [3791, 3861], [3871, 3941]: 0.99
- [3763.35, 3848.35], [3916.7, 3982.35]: 0.89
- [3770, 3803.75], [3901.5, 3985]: 0.86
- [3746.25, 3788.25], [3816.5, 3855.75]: 0.88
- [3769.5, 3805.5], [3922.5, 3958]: 0.78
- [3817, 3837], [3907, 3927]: 1.41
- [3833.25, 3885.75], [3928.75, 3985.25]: 0.89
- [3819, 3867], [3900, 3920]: 1.22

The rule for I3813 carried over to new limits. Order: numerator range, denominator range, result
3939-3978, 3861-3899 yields 0.85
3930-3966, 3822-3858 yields 0.91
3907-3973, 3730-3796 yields 0.85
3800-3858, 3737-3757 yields 1.09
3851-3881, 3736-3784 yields 1.04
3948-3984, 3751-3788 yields 0.84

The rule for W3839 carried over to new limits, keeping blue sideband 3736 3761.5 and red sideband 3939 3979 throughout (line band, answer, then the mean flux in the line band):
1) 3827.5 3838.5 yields 2.63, 145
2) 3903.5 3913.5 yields -2.56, 237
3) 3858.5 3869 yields -2.23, 230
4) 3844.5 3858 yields -3.70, 242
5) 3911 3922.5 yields -2.99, 238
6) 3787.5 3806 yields -3.80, 231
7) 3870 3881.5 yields -1.09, 207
